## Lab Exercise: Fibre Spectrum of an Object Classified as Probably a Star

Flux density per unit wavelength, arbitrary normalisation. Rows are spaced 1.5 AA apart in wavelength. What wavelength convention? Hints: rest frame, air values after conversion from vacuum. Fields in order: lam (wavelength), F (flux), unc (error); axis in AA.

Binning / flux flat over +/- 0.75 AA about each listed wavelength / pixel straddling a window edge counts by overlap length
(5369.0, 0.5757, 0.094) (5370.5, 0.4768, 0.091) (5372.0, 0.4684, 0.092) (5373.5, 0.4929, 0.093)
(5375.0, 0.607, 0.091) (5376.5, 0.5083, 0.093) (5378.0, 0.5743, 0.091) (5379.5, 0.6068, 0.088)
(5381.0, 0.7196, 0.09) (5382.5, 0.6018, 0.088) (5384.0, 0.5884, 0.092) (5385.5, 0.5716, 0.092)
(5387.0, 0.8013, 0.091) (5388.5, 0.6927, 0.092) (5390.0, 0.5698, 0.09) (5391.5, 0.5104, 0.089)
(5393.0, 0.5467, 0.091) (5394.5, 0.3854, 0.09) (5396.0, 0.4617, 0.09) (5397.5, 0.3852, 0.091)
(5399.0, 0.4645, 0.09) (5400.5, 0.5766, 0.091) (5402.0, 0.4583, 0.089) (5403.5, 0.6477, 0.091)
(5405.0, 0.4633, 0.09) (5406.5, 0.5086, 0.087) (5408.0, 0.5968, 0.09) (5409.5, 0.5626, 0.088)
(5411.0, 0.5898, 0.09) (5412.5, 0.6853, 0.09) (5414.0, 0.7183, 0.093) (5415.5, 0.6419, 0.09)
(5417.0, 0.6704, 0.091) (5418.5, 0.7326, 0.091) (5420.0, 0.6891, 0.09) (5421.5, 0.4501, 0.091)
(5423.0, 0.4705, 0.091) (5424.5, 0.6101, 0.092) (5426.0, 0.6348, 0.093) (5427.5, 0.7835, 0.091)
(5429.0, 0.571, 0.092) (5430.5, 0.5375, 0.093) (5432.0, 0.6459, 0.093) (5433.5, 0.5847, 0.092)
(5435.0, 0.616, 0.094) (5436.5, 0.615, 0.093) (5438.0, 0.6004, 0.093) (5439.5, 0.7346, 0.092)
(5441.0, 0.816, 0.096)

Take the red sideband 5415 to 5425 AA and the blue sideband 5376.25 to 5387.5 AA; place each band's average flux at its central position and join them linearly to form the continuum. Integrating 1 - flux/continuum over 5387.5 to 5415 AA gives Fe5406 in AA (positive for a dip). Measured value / 2.96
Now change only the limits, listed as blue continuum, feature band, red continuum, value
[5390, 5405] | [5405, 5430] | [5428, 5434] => -2.7 AA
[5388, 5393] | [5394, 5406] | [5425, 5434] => 2.2 AA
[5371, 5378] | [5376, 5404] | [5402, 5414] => -0.7 AA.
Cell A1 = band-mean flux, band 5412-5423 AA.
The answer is 0.642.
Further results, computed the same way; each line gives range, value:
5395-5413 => 0.529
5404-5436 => 0.608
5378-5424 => 0.579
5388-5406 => 0.511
